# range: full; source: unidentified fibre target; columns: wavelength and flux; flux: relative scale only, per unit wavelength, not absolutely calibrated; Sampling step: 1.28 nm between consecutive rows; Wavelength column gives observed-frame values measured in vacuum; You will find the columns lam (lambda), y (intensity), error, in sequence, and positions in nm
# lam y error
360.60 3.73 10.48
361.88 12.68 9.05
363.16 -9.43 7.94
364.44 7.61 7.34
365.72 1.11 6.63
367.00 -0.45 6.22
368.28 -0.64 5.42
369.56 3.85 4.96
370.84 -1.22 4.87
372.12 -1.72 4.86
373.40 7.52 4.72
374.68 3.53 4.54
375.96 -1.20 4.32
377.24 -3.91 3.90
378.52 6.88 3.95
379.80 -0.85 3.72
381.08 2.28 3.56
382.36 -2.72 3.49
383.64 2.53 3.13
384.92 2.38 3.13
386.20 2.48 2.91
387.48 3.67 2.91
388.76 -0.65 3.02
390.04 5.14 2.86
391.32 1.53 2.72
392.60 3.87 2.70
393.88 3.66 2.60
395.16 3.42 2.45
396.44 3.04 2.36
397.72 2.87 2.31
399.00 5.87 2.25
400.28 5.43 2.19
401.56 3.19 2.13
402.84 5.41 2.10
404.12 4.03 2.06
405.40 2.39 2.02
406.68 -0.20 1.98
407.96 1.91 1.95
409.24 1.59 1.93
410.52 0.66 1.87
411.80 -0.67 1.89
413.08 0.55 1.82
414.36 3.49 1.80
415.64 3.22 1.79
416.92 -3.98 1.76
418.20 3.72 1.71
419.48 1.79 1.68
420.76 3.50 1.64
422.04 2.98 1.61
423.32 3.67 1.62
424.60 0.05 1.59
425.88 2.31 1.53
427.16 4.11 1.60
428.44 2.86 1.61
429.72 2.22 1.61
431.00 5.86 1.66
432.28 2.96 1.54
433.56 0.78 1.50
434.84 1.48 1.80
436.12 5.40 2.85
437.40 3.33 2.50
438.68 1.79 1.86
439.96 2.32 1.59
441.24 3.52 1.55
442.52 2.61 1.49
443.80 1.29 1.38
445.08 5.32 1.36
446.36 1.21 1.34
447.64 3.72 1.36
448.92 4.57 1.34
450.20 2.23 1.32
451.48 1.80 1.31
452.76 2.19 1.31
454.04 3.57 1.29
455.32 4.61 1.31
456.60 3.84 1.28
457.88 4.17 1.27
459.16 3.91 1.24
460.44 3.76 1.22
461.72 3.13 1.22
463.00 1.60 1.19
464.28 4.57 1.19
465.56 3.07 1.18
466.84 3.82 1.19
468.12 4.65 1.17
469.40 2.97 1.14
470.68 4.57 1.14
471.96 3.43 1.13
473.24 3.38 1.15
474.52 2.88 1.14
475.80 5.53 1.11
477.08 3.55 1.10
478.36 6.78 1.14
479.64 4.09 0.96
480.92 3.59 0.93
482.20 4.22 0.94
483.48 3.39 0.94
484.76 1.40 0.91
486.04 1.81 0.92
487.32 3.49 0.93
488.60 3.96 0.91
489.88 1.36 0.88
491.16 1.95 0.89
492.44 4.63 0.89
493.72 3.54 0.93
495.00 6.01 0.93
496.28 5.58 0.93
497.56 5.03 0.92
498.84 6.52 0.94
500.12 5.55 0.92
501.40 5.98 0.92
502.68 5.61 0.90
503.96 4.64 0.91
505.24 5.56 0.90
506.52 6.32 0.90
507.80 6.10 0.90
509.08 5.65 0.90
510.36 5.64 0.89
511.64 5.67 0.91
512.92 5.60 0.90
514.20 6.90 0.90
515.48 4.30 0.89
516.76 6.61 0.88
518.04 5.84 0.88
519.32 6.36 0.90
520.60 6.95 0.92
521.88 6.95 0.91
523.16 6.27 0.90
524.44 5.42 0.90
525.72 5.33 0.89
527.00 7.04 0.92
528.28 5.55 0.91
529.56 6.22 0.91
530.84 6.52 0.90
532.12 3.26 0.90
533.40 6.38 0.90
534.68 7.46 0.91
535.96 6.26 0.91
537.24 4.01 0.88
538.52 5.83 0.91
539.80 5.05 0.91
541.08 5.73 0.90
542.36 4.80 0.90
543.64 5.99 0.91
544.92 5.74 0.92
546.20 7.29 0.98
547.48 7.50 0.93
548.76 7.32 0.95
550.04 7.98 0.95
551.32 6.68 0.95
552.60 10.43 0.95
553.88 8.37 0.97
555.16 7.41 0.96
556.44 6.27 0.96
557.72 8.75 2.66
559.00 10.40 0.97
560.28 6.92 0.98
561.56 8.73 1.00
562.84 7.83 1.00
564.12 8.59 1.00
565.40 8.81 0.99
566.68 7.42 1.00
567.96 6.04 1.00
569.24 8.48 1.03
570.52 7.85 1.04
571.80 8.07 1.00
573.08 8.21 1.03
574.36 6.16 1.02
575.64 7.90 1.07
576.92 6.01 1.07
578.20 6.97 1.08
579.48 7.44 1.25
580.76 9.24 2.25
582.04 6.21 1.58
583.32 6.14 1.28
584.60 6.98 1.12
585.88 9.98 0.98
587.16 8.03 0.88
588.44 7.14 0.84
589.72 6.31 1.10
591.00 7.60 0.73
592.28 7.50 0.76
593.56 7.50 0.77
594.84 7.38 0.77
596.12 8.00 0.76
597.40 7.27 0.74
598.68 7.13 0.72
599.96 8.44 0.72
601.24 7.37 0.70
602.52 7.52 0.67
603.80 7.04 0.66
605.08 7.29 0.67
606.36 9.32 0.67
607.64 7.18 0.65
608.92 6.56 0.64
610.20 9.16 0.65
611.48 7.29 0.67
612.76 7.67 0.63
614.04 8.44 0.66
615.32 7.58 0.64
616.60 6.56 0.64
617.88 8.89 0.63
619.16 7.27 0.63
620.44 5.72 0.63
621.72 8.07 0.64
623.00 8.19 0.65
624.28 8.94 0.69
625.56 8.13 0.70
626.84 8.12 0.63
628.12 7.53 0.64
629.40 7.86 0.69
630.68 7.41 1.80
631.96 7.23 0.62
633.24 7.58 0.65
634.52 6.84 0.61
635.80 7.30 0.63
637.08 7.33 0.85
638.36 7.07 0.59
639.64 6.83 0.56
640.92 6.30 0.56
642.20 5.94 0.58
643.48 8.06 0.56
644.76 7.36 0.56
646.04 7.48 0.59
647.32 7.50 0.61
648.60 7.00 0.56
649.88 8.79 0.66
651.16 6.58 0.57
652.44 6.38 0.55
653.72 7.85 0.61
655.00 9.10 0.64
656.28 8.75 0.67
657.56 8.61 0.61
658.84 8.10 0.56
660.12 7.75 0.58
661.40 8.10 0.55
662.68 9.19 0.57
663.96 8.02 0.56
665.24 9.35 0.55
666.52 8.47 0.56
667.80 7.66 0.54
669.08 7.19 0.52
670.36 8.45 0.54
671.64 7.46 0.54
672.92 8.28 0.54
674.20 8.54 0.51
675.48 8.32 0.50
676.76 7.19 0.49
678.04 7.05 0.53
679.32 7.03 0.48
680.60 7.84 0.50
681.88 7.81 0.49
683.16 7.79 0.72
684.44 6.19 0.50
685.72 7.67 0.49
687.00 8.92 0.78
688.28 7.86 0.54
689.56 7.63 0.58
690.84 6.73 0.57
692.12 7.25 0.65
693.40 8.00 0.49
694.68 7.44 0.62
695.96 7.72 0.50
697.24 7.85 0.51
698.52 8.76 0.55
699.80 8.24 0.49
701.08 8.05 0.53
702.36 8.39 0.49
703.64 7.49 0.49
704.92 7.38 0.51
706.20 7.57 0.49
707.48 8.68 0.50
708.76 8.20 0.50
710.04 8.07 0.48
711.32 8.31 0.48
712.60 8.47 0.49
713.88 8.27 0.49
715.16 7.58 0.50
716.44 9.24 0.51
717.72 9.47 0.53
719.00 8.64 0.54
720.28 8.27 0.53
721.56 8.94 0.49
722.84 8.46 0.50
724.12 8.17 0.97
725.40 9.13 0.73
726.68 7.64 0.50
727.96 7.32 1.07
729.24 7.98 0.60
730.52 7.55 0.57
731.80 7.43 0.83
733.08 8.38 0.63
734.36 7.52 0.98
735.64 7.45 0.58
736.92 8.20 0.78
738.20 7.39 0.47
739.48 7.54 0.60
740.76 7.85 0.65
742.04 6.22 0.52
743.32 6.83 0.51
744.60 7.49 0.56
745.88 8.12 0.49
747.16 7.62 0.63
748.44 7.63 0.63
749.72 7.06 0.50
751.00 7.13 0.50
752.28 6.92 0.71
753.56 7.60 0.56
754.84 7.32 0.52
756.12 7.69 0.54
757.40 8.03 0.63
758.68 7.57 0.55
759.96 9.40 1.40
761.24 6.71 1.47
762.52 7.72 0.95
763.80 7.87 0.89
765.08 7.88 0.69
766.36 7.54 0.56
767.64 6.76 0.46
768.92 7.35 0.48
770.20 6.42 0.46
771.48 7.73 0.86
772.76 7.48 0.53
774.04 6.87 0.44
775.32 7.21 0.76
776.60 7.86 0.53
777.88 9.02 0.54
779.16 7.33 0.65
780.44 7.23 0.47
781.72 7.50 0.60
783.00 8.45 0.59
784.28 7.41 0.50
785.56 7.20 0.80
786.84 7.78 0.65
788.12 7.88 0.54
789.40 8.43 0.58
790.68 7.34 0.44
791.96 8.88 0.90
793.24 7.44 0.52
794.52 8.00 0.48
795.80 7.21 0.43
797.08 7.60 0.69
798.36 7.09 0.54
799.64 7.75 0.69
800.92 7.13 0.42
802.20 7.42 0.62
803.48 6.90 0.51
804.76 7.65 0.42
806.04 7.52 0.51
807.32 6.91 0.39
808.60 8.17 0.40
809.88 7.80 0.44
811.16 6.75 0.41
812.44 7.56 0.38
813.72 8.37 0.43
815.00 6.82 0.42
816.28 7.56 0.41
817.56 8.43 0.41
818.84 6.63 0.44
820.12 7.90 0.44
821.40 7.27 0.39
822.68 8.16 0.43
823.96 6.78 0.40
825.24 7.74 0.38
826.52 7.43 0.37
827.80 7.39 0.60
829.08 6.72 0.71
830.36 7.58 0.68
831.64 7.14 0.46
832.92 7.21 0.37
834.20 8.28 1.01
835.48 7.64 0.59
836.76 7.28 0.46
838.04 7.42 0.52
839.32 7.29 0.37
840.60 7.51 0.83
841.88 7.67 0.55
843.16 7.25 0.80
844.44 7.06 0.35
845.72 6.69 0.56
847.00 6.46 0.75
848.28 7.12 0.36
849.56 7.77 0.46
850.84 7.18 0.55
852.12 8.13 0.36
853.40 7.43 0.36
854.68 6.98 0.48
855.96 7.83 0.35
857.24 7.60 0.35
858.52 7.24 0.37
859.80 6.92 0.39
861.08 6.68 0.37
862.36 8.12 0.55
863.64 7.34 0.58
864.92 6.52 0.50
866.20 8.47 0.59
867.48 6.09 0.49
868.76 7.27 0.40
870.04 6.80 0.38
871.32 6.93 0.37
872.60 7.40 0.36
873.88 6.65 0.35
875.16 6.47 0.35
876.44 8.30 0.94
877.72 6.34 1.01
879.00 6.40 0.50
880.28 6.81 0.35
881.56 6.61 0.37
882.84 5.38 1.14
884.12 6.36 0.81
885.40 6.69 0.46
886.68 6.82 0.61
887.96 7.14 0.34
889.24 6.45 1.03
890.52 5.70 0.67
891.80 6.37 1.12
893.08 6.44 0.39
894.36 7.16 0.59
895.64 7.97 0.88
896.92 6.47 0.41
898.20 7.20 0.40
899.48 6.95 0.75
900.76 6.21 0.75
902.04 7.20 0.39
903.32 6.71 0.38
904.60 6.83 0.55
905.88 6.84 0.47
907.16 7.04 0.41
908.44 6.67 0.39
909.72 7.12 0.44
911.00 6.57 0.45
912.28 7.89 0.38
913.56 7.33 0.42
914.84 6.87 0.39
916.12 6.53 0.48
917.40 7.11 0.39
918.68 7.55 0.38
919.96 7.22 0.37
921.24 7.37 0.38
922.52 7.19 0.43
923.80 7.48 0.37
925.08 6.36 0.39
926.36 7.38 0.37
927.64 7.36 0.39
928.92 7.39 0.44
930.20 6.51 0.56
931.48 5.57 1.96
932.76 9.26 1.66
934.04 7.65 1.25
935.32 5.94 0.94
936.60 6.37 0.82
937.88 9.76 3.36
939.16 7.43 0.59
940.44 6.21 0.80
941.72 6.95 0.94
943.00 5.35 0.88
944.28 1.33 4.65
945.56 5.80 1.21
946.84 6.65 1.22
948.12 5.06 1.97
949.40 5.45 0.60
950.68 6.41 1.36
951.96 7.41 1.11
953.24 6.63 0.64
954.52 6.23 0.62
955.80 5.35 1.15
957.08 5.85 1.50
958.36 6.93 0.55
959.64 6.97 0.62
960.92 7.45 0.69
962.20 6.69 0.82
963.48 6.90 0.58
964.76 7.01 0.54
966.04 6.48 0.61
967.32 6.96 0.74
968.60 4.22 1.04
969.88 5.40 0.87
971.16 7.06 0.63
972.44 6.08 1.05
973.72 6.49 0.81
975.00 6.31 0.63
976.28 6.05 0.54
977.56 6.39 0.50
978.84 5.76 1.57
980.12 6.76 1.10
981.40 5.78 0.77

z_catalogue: 0.24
